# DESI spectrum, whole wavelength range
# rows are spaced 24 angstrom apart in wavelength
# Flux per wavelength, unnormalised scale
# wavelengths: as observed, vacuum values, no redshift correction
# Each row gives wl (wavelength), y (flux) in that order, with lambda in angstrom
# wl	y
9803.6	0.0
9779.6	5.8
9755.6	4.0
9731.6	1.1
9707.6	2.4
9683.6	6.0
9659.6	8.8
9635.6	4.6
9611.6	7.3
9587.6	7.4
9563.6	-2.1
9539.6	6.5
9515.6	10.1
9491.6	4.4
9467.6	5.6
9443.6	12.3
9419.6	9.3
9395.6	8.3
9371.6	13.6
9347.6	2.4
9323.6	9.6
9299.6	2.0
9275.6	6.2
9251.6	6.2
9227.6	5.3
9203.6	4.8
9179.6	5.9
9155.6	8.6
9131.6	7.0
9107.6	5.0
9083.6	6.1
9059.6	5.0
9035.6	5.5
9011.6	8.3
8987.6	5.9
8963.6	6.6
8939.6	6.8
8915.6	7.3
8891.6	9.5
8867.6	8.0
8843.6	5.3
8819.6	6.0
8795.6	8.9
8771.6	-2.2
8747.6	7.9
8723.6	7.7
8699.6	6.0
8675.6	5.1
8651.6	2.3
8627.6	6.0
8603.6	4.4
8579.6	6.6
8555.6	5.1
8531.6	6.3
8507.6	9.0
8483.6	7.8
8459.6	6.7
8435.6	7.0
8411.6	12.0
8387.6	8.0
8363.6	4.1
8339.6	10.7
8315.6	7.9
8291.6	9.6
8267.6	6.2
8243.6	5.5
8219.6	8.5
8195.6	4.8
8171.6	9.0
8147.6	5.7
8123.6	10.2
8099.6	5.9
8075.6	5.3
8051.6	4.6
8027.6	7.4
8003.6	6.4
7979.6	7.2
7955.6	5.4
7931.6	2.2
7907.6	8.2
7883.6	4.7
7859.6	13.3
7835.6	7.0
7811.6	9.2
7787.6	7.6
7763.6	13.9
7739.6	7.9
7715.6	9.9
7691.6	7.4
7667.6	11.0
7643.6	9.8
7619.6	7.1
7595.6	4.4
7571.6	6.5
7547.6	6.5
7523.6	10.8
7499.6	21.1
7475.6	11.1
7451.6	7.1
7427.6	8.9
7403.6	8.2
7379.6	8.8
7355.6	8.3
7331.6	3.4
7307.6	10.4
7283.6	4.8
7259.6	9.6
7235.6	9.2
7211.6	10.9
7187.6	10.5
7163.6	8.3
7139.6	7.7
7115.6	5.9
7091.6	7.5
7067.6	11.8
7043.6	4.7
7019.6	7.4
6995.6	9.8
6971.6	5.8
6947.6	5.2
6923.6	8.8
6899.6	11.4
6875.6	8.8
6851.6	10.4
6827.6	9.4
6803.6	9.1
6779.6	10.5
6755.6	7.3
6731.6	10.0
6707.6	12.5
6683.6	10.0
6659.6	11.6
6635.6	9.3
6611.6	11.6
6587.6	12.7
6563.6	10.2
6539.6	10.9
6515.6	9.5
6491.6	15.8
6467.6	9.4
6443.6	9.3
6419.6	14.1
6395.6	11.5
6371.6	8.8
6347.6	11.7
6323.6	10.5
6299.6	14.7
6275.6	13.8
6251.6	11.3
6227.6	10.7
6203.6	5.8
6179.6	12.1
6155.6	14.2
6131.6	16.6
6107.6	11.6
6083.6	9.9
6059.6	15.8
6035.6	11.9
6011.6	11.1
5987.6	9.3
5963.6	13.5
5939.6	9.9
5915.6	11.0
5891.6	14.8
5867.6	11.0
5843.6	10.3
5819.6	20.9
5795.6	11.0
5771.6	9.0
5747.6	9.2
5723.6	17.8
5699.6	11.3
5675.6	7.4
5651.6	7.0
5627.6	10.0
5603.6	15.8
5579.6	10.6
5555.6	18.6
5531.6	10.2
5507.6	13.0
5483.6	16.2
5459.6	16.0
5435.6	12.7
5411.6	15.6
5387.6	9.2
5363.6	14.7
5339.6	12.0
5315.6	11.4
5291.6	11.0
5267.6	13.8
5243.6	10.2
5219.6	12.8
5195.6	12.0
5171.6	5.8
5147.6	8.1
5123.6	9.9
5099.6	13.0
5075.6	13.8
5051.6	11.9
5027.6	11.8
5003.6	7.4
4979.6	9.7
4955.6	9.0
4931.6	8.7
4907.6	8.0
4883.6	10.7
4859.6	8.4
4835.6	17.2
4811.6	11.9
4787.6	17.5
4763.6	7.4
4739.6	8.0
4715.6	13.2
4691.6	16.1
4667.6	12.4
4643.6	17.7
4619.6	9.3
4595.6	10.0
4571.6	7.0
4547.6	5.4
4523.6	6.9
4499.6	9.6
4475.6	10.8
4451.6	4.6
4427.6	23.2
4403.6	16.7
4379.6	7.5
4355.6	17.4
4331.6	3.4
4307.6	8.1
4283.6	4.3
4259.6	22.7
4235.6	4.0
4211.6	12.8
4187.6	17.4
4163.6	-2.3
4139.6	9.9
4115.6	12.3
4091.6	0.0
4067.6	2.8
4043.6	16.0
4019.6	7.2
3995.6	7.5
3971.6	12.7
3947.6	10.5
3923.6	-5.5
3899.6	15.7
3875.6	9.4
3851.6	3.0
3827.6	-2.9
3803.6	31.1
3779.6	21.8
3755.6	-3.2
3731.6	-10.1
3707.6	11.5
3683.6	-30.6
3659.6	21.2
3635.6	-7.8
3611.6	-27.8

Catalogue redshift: 0.14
